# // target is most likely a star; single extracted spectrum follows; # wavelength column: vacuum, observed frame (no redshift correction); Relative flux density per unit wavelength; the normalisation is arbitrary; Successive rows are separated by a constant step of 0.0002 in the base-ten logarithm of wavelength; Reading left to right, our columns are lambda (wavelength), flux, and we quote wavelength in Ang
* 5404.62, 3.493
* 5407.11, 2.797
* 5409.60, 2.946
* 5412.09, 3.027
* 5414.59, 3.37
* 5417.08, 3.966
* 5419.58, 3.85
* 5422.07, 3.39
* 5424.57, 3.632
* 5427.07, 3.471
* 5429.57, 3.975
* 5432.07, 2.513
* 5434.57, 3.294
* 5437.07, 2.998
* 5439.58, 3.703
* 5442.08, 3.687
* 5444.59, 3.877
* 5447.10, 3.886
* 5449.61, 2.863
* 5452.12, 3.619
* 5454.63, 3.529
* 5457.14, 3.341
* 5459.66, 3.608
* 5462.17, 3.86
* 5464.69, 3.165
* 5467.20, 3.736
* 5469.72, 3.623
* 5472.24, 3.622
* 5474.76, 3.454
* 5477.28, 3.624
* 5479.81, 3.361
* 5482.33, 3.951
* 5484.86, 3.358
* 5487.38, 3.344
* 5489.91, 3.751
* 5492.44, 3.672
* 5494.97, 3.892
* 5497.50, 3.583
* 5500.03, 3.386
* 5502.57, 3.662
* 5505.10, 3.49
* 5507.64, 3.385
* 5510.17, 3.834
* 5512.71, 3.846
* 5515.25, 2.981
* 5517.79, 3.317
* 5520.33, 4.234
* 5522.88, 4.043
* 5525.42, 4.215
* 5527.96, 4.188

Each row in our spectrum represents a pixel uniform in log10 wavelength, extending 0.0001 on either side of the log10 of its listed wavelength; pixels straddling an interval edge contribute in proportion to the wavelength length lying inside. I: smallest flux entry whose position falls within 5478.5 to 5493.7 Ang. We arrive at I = 3.344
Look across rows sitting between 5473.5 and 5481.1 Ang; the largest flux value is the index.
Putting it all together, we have 3.624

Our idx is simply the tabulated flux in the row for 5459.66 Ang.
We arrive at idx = 3.608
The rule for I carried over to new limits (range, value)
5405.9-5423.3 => 2.797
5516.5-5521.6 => 3.317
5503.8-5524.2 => 2.981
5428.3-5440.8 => 2.513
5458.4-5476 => 3.165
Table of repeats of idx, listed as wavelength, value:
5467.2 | 3.736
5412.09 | 3.027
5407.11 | 2.797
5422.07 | 3.39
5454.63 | 3.529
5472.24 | 3.622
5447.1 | 3.886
